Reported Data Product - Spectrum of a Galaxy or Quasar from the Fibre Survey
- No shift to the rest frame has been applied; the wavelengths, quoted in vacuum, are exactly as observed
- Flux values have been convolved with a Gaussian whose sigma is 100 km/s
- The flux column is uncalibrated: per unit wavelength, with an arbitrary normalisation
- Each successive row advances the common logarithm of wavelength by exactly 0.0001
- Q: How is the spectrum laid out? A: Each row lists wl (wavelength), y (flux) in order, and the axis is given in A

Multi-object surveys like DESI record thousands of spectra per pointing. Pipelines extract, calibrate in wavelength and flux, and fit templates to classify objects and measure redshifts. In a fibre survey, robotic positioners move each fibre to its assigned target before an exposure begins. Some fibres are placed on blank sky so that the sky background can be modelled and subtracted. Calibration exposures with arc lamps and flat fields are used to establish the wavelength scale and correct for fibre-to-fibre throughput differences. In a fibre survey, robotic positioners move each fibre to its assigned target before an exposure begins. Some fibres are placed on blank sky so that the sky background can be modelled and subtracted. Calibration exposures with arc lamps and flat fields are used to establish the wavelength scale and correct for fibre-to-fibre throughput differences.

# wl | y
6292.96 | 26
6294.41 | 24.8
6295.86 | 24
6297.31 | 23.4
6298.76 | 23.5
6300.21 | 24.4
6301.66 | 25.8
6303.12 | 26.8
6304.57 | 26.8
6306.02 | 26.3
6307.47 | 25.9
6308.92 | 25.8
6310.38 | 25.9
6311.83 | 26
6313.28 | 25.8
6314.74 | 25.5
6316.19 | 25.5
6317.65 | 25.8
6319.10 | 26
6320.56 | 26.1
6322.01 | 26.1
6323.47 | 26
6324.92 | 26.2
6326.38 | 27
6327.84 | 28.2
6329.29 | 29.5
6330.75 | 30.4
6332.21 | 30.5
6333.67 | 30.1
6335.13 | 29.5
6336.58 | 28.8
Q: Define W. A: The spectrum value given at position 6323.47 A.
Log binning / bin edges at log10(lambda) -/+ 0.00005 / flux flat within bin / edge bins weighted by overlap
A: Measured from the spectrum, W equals 26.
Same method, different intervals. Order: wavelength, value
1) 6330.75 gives 30.4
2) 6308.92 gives 25.8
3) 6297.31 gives 23.4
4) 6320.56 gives 26.1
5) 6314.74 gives 25.5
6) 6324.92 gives 26.2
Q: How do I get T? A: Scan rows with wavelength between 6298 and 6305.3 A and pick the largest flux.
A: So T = 26.8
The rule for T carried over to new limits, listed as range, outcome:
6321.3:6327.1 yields 27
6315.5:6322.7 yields 26.1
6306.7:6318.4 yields 26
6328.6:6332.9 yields 30.5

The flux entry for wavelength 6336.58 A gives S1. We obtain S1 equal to 28.8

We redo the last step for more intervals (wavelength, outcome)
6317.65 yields 25.8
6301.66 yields 25.8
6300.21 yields 24.4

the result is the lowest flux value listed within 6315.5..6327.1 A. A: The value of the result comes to 25.5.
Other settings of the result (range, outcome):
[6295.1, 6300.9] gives 23.4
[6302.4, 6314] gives 25.8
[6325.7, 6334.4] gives 27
